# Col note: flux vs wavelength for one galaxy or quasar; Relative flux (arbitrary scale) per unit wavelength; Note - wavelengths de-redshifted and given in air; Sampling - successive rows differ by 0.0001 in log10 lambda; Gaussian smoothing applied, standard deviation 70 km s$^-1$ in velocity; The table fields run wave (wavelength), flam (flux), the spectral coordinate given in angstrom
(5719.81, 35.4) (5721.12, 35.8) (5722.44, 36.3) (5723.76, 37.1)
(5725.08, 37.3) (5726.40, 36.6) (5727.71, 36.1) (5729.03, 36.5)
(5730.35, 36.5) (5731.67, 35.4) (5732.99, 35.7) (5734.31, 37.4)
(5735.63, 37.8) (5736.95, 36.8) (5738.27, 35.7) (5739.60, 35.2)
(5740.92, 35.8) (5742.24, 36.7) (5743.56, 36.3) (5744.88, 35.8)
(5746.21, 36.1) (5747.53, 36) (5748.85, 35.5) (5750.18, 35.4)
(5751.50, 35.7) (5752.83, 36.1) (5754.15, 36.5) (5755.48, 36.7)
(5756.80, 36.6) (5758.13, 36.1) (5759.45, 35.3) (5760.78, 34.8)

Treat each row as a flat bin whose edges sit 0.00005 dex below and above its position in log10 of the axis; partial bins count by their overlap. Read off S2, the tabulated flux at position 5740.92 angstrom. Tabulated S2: 35.8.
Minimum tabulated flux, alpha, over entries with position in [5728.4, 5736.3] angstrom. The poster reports 35.4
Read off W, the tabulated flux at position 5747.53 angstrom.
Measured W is 36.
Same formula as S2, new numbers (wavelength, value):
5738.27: 35.7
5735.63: 37.8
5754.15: 36.5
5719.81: 35.4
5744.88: 35.8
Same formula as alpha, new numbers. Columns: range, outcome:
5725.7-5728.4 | 36.1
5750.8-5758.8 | 35.7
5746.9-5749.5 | 35.5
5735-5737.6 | 36.8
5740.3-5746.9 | 35.8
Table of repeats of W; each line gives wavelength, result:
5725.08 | 37.3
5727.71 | 36.1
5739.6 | 35.2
